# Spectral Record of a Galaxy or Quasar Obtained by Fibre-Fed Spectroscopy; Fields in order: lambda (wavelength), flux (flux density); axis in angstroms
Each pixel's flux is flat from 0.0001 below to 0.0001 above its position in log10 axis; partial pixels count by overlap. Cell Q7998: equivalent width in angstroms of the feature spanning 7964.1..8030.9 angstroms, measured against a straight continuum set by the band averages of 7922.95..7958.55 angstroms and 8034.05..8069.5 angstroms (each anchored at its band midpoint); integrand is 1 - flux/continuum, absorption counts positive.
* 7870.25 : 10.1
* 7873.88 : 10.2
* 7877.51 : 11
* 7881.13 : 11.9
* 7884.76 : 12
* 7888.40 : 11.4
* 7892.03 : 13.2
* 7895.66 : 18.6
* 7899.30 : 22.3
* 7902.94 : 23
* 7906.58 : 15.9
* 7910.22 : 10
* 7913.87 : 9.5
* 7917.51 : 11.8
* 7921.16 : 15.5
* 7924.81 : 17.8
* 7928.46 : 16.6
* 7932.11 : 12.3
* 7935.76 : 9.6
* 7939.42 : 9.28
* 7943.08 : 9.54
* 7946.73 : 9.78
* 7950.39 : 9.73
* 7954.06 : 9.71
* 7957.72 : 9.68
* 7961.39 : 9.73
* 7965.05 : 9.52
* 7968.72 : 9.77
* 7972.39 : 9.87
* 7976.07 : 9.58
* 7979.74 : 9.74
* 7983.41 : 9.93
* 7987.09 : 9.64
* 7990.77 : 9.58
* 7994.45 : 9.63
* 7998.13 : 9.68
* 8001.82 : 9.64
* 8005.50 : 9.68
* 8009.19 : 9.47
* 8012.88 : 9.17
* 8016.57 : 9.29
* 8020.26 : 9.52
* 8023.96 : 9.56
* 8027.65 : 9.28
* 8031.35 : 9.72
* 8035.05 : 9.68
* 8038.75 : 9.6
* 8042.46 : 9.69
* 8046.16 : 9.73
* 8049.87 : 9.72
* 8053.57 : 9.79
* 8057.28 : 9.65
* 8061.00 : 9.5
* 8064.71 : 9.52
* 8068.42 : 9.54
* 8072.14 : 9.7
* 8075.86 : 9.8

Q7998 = 5.9 angstroms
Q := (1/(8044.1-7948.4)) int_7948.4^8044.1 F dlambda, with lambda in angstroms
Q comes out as 9.62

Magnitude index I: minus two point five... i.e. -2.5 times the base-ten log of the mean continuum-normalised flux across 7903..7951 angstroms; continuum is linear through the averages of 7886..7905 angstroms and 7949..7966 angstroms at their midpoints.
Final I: 0.08 mag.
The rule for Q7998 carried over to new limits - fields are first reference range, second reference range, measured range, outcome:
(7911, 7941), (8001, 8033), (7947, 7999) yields 6.2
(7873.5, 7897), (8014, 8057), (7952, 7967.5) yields 2.0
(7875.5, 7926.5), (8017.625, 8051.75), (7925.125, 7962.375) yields 6.0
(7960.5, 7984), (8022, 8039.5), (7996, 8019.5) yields 0.3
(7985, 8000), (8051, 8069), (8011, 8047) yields 0.4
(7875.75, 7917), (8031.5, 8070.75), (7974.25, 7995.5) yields 3.6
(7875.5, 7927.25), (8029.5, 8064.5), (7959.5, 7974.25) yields 3.2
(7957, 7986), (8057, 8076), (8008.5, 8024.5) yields 0.5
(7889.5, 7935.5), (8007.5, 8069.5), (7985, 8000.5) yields 2.7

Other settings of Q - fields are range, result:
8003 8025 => 9.45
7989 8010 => 9.62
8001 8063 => 9.57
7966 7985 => 9.76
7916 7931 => 15.4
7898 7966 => 12.7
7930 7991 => 9.86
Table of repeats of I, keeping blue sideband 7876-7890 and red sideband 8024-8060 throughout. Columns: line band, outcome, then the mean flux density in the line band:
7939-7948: 0.14 mag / 9.56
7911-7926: -0.19 mag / 13.2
